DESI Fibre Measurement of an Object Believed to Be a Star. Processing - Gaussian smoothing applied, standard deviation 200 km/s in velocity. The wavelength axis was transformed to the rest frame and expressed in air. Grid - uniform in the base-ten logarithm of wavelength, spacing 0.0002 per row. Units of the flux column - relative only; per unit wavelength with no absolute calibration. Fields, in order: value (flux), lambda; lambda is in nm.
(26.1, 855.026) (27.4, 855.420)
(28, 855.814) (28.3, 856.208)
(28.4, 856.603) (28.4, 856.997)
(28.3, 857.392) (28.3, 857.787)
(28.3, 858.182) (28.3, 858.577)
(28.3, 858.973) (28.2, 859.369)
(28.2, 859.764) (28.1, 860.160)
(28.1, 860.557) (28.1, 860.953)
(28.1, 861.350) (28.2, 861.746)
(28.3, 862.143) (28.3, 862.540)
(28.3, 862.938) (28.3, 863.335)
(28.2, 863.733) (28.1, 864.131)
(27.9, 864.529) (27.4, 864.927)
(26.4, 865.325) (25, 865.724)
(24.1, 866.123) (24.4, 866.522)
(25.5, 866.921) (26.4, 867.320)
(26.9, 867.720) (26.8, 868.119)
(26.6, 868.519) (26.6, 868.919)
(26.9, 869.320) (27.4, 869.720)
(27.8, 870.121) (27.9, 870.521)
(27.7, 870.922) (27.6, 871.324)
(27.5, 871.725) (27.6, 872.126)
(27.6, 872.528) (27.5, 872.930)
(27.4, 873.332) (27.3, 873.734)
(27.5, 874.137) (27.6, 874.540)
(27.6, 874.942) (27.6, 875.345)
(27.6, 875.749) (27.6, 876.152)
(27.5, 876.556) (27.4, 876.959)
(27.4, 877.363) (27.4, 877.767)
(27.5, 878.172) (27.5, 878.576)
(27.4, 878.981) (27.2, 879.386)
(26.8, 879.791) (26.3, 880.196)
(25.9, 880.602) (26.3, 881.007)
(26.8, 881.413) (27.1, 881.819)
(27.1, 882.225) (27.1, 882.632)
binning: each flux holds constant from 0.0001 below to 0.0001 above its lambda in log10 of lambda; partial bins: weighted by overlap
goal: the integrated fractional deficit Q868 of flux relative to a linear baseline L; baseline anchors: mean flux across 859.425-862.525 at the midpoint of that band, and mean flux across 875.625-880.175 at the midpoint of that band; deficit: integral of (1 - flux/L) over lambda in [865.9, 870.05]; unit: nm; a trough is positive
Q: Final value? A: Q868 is 0.24 nm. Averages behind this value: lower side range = 28.2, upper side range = 27.3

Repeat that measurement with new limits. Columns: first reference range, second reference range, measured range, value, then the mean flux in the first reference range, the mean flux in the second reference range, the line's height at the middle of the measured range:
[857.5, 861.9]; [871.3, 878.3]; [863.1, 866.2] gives 0.10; 28.2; 27.5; 28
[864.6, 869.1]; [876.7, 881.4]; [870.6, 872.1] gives -0.07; 26.1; 27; 26.4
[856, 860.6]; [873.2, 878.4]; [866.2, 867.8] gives 0.13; 28.3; 27.5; 27.9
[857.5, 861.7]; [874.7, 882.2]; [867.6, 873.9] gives 0.06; 28.2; 27.2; 27.6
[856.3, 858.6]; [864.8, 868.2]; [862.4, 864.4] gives -0.12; 28.3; 25.8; 26.7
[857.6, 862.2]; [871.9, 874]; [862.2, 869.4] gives 0.28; 28.2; 27.5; 27.9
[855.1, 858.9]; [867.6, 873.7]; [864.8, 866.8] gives 0.16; 28.1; 27.3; 27.6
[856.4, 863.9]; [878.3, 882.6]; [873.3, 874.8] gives -0.01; 28.2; 26.9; 27.3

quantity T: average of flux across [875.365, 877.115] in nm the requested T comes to 27.5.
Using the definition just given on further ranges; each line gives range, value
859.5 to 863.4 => 28.2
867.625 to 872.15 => 27.3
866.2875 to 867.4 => 25.3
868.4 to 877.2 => 27.5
